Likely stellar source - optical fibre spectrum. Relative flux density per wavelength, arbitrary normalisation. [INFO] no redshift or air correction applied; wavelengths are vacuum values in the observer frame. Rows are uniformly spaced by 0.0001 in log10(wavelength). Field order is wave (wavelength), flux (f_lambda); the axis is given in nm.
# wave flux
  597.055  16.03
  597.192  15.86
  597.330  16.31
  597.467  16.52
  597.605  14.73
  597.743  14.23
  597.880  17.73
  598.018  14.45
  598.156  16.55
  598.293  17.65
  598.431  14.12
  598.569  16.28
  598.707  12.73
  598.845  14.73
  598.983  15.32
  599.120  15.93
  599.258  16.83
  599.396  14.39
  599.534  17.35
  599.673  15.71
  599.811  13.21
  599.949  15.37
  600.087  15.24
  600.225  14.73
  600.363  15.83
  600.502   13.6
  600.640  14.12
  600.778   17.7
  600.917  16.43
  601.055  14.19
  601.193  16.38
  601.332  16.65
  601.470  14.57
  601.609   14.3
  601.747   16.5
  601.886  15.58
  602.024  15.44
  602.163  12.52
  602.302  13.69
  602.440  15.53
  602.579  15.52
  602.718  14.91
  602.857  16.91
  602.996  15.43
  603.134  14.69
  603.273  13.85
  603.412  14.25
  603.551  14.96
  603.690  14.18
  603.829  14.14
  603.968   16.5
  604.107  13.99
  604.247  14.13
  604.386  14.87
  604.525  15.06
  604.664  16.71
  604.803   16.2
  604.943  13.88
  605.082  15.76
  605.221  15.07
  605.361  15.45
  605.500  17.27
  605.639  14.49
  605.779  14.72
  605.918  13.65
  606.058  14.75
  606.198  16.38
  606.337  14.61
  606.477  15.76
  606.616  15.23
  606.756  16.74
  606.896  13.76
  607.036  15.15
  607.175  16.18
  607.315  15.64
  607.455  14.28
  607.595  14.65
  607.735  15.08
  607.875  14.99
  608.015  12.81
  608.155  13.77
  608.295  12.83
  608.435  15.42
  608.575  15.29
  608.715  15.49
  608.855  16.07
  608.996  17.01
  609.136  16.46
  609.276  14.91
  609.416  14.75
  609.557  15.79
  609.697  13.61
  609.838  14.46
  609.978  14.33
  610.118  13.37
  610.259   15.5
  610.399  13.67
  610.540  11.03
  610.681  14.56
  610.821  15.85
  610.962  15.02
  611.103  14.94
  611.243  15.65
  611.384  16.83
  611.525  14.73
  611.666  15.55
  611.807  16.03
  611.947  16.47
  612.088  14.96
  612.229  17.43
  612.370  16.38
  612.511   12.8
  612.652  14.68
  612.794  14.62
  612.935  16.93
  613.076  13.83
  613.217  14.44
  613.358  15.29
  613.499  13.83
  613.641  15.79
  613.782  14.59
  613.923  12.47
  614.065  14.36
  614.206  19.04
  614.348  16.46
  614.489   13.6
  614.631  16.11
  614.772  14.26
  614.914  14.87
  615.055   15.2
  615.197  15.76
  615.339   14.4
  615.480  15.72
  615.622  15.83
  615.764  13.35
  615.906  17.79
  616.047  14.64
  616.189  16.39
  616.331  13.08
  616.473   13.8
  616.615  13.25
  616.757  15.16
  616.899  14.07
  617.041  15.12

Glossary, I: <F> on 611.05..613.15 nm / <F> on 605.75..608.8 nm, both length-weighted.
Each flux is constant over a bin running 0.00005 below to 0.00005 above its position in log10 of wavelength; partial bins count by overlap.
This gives 1.04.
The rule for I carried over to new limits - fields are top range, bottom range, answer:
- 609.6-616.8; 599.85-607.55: 0.99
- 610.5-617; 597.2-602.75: 0.98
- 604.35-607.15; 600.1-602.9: 1.00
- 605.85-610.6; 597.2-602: 0.96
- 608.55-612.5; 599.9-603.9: 1.01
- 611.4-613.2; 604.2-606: 1.01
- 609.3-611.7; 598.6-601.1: 0.96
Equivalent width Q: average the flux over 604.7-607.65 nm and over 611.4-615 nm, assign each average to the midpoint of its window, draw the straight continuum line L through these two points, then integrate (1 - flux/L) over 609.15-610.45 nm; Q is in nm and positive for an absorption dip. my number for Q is 0.05 nm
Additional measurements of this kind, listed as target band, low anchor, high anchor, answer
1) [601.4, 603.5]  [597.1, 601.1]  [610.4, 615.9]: 0.06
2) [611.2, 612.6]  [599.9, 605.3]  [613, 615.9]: -0.06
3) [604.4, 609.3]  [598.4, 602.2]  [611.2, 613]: 0.08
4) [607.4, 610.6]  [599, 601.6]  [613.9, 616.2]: 0.16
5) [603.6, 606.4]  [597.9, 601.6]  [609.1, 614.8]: 0.03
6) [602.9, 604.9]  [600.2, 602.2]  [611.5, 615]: 0.04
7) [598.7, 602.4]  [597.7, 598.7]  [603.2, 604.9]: 0.04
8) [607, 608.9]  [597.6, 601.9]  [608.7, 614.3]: 0.05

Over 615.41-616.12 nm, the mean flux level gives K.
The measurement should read 15.5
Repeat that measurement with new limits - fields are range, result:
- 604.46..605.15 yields 15.5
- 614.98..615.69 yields 15.4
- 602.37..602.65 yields 15.5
